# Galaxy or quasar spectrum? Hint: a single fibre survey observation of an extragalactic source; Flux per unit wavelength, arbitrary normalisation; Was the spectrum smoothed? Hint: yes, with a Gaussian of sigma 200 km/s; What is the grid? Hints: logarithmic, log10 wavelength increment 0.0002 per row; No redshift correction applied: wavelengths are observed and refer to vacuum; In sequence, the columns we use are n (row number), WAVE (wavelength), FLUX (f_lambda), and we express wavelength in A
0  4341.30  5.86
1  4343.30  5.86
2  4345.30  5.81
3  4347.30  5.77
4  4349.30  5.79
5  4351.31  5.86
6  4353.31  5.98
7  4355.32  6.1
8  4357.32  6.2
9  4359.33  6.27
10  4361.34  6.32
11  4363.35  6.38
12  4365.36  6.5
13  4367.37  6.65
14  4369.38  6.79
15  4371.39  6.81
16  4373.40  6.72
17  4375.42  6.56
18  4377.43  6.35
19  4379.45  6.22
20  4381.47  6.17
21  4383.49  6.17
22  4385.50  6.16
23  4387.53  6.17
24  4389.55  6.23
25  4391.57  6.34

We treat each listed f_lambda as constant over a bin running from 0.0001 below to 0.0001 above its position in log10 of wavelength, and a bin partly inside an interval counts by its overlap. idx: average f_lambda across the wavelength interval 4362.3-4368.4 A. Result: 6.51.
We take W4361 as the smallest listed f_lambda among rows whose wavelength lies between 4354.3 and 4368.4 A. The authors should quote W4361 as 6.1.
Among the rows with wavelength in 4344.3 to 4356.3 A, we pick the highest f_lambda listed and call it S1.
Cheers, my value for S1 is 6.1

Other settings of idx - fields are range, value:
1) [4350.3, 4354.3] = 5.92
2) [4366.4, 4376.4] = 6.71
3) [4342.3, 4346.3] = 5.84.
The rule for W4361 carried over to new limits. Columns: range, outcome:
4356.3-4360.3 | 6.2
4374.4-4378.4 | 6.35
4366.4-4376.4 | 6.56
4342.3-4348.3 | 5.77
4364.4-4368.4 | 6.5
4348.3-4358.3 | 5.79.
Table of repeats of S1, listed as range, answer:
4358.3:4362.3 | 6.32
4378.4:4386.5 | 6.22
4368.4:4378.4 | 6.81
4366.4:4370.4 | 6.79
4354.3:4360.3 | 6.27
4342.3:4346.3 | 5.86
